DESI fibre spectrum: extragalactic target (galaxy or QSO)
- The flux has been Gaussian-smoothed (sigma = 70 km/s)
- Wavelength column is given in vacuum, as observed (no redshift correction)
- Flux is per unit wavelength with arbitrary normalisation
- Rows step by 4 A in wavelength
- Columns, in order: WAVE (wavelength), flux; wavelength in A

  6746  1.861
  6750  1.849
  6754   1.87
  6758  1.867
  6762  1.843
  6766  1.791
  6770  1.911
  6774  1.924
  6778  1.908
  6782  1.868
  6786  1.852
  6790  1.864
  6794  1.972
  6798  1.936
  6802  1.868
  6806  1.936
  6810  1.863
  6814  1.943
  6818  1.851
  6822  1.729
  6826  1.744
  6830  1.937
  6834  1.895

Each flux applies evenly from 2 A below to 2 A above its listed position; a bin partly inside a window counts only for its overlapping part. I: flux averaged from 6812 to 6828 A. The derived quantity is 1.82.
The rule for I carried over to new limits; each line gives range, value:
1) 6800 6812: 1.89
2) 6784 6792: 1.86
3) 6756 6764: 1.85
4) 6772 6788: 1.89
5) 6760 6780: 1.88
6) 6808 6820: 1.89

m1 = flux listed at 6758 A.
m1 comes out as 1.867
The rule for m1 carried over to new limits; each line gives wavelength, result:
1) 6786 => 1.852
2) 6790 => 1.864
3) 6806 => 1.936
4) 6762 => 1.843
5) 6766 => 1.791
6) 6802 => 1.868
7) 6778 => 1.908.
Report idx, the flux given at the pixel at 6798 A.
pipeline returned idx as 1.936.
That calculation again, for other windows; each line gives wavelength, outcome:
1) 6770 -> 1.911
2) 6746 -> 1.861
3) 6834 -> 1.895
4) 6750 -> 1.849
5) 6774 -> 1.924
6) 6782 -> 1.868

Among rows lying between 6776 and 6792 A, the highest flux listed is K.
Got 1.908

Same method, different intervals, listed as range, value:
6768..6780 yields 1.924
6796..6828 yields 1.943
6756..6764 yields 1.867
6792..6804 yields 1.972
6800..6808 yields 1.936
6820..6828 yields 1.744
